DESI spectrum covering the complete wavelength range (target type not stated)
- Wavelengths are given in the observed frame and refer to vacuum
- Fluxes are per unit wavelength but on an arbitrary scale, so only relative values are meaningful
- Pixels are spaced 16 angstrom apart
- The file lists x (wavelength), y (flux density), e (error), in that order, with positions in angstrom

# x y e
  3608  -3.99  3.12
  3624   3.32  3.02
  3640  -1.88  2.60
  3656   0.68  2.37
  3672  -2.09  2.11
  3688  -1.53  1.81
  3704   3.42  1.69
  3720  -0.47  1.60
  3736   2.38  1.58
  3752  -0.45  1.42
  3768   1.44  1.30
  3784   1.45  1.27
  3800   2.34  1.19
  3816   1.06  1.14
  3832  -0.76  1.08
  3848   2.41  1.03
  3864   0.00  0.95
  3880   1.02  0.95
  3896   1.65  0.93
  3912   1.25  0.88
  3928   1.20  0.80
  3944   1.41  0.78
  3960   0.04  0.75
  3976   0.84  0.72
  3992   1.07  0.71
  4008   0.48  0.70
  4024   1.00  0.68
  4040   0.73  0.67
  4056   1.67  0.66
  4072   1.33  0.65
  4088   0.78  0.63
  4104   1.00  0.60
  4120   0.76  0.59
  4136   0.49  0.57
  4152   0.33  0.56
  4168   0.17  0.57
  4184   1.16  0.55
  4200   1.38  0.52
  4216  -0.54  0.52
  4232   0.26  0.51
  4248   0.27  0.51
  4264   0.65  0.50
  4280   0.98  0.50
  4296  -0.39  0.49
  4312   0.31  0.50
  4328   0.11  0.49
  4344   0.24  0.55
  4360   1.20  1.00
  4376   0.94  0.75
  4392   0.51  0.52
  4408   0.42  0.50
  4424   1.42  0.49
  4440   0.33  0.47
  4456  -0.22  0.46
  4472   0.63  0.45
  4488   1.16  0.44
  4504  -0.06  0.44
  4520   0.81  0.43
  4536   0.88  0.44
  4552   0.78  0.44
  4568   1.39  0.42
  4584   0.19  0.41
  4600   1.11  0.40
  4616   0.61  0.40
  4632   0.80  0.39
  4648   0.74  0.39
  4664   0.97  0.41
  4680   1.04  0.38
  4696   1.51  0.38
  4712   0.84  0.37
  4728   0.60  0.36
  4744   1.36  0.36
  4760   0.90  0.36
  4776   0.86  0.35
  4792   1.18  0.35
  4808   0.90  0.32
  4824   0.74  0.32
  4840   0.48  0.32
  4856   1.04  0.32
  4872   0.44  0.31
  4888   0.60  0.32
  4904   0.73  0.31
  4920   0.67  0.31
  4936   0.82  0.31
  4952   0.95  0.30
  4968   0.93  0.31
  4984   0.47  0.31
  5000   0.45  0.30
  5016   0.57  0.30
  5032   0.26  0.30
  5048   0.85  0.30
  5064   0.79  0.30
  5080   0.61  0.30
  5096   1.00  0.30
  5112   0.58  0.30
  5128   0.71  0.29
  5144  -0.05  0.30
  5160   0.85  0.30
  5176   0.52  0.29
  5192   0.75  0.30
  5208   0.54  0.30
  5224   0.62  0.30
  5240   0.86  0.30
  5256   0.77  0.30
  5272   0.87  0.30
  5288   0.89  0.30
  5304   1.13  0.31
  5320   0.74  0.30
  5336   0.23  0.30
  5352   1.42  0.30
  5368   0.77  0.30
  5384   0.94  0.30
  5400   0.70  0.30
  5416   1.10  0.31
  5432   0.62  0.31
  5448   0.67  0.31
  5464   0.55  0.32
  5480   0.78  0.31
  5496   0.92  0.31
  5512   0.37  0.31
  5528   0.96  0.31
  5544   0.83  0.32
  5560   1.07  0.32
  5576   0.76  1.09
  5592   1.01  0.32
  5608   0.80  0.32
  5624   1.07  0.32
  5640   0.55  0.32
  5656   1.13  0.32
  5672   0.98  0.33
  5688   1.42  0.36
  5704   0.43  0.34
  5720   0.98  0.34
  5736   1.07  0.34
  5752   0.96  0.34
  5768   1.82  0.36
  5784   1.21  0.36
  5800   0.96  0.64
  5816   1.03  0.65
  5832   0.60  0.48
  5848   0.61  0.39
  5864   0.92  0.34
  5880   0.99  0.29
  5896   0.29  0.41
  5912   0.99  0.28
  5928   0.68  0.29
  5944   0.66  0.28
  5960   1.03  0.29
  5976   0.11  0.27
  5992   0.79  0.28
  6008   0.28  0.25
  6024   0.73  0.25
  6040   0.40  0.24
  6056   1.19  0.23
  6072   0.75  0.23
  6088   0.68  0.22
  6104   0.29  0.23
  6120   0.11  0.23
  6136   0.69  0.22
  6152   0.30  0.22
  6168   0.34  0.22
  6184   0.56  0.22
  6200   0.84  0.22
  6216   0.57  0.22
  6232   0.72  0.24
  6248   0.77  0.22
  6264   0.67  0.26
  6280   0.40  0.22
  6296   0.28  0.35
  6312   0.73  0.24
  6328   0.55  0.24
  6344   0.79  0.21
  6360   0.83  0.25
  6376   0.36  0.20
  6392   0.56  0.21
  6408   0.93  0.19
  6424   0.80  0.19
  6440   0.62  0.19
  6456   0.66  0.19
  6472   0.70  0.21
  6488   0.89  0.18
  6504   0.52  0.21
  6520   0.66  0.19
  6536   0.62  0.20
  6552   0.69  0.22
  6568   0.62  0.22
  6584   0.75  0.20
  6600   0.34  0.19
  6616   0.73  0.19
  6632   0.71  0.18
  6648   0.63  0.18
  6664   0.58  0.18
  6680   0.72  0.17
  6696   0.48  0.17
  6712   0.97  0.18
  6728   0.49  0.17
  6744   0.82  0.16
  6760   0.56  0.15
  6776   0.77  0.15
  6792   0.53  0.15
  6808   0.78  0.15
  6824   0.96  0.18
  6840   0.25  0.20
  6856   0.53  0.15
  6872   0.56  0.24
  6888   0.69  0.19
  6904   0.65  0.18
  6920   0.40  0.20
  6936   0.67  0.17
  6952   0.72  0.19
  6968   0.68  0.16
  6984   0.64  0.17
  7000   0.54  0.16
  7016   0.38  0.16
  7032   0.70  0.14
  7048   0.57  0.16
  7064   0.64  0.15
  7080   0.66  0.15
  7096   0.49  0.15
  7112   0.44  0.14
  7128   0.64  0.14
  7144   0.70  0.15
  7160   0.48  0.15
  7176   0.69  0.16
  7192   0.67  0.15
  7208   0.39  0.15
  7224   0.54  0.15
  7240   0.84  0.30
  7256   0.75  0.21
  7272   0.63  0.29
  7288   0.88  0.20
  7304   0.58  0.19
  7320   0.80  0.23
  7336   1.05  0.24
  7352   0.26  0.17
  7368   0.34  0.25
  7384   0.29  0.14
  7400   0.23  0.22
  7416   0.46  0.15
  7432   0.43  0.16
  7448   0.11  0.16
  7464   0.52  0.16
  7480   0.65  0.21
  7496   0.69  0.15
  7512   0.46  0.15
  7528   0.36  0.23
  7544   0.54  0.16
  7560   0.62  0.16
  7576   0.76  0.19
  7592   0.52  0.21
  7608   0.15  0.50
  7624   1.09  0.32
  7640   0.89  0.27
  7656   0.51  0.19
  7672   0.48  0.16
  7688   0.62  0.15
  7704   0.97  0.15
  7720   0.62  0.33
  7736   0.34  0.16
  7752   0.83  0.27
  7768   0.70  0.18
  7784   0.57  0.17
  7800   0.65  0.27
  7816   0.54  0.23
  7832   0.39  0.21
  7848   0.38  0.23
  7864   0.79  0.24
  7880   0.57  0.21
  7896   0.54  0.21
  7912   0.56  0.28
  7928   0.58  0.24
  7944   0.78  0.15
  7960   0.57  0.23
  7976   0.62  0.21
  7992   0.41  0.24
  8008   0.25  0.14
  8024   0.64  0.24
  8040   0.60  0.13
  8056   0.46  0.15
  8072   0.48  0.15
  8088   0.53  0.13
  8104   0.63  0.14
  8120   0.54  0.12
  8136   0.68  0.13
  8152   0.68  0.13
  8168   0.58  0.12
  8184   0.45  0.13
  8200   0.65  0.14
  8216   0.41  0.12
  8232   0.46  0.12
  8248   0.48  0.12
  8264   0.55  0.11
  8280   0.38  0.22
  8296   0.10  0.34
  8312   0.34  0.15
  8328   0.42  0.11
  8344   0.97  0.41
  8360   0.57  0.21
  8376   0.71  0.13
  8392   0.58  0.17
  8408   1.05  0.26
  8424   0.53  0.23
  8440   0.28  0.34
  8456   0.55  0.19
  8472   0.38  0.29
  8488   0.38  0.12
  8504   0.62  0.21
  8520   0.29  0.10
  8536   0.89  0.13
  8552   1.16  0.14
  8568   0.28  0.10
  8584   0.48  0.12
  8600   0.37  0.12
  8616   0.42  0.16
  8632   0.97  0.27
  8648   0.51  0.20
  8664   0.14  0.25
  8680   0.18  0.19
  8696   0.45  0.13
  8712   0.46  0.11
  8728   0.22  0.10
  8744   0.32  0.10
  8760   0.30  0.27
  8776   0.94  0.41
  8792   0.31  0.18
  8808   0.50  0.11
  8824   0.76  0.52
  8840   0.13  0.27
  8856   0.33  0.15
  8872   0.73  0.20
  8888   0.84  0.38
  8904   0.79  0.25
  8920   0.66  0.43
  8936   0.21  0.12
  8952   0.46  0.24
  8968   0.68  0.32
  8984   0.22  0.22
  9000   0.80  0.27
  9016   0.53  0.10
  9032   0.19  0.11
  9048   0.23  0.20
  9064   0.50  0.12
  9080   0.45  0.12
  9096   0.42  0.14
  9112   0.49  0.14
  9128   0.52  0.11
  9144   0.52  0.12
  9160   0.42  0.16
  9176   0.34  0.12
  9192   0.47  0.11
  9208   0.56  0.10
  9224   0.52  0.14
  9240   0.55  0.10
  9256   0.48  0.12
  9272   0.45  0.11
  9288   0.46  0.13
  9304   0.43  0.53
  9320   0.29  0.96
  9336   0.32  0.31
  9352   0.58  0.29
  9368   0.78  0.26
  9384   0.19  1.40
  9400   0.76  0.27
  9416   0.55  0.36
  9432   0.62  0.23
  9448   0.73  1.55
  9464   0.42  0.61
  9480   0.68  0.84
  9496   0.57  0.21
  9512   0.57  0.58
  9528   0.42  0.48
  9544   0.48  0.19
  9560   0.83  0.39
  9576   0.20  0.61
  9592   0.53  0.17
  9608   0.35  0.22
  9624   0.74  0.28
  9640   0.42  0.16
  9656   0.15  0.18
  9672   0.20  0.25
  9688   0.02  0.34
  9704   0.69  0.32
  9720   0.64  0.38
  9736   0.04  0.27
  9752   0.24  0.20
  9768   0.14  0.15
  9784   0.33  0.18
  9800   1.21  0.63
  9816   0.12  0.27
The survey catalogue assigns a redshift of 1.29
